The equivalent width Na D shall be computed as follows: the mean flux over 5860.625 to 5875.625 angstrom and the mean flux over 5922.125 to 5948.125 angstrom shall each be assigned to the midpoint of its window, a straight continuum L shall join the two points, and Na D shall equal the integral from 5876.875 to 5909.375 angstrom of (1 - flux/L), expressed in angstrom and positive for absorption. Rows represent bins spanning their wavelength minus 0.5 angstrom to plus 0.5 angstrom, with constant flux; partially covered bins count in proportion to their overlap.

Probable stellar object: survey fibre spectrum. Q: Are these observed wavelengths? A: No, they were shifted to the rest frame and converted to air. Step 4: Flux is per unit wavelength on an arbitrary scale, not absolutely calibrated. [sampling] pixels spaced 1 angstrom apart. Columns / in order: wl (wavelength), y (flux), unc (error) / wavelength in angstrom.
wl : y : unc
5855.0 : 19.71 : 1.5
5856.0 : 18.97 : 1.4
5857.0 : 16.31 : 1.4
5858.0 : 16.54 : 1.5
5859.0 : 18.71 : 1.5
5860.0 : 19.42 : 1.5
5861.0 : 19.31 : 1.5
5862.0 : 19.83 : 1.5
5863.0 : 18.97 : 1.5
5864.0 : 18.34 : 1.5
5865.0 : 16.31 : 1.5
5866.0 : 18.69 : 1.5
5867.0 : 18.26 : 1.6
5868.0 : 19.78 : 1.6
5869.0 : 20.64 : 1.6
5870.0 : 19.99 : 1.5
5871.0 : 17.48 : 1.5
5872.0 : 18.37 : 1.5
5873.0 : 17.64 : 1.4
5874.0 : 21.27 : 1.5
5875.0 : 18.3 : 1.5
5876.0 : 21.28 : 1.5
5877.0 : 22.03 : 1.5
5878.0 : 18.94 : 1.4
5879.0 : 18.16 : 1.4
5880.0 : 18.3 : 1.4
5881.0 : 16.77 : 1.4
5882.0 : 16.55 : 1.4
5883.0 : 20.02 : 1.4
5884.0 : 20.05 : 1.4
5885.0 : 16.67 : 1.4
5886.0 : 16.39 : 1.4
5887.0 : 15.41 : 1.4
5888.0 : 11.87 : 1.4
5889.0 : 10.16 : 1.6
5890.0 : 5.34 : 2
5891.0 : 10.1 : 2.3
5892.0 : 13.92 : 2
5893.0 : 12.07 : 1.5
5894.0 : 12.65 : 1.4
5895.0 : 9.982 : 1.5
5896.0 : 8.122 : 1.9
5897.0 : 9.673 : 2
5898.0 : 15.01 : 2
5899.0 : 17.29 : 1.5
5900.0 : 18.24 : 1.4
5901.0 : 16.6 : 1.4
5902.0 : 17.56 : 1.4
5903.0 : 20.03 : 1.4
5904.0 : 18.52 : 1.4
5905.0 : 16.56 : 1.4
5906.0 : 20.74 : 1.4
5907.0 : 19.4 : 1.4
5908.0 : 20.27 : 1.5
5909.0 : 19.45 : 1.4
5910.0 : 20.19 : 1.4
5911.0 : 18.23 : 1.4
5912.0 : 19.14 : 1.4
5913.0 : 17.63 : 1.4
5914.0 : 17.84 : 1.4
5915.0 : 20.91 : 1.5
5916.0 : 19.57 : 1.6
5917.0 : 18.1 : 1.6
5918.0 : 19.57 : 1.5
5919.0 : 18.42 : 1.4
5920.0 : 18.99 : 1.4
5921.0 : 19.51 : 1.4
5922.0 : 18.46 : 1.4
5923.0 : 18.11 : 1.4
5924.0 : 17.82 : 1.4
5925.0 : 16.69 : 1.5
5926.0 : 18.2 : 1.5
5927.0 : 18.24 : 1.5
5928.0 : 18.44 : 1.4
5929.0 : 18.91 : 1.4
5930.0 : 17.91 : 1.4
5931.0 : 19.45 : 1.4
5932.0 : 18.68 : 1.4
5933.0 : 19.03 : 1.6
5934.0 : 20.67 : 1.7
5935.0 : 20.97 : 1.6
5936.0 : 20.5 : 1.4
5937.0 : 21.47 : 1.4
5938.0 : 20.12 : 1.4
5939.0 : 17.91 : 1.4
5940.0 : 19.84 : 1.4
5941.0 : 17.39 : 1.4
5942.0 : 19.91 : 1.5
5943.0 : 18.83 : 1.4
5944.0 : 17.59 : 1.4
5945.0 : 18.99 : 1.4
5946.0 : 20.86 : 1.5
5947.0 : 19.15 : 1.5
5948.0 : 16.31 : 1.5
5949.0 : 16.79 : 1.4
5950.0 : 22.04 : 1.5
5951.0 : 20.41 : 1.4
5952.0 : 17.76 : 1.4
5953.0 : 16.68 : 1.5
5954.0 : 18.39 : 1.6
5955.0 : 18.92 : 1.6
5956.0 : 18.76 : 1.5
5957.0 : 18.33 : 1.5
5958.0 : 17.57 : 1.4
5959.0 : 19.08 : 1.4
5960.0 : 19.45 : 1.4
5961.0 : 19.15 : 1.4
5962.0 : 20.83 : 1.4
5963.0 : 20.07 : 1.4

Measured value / 5.4 angstrom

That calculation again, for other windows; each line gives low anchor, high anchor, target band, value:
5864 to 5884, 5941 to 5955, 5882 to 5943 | 4.8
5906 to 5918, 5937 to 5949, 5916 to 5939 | 0.0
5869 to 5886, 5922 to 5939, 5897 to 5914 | 0.7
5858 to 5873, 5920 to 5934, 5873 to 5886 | -0.1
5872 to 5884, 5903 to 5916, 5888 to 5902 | 4.9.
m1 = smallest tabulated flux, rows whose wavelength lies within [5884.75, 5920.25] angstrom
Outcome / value 5.34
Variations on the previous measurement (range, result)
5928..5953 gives 16.31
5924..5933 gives 16.69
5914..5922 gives 17.84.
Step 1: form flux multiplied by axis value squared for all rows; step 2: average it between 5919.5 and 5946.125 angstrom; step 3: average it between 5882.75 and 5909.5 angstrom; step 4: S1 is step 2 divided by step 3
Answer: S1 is 1.3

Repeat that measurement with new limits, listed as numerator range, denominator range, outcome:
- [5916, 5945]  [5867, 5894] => 1.15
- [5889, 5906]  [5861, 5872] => 0.75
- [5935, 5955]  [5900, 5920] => 1.02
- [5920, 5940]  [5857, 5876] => 1.04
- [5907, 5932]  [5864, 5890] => 1.07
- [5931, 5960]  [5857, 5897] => 1.17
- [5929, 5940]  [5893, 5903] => 1.41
